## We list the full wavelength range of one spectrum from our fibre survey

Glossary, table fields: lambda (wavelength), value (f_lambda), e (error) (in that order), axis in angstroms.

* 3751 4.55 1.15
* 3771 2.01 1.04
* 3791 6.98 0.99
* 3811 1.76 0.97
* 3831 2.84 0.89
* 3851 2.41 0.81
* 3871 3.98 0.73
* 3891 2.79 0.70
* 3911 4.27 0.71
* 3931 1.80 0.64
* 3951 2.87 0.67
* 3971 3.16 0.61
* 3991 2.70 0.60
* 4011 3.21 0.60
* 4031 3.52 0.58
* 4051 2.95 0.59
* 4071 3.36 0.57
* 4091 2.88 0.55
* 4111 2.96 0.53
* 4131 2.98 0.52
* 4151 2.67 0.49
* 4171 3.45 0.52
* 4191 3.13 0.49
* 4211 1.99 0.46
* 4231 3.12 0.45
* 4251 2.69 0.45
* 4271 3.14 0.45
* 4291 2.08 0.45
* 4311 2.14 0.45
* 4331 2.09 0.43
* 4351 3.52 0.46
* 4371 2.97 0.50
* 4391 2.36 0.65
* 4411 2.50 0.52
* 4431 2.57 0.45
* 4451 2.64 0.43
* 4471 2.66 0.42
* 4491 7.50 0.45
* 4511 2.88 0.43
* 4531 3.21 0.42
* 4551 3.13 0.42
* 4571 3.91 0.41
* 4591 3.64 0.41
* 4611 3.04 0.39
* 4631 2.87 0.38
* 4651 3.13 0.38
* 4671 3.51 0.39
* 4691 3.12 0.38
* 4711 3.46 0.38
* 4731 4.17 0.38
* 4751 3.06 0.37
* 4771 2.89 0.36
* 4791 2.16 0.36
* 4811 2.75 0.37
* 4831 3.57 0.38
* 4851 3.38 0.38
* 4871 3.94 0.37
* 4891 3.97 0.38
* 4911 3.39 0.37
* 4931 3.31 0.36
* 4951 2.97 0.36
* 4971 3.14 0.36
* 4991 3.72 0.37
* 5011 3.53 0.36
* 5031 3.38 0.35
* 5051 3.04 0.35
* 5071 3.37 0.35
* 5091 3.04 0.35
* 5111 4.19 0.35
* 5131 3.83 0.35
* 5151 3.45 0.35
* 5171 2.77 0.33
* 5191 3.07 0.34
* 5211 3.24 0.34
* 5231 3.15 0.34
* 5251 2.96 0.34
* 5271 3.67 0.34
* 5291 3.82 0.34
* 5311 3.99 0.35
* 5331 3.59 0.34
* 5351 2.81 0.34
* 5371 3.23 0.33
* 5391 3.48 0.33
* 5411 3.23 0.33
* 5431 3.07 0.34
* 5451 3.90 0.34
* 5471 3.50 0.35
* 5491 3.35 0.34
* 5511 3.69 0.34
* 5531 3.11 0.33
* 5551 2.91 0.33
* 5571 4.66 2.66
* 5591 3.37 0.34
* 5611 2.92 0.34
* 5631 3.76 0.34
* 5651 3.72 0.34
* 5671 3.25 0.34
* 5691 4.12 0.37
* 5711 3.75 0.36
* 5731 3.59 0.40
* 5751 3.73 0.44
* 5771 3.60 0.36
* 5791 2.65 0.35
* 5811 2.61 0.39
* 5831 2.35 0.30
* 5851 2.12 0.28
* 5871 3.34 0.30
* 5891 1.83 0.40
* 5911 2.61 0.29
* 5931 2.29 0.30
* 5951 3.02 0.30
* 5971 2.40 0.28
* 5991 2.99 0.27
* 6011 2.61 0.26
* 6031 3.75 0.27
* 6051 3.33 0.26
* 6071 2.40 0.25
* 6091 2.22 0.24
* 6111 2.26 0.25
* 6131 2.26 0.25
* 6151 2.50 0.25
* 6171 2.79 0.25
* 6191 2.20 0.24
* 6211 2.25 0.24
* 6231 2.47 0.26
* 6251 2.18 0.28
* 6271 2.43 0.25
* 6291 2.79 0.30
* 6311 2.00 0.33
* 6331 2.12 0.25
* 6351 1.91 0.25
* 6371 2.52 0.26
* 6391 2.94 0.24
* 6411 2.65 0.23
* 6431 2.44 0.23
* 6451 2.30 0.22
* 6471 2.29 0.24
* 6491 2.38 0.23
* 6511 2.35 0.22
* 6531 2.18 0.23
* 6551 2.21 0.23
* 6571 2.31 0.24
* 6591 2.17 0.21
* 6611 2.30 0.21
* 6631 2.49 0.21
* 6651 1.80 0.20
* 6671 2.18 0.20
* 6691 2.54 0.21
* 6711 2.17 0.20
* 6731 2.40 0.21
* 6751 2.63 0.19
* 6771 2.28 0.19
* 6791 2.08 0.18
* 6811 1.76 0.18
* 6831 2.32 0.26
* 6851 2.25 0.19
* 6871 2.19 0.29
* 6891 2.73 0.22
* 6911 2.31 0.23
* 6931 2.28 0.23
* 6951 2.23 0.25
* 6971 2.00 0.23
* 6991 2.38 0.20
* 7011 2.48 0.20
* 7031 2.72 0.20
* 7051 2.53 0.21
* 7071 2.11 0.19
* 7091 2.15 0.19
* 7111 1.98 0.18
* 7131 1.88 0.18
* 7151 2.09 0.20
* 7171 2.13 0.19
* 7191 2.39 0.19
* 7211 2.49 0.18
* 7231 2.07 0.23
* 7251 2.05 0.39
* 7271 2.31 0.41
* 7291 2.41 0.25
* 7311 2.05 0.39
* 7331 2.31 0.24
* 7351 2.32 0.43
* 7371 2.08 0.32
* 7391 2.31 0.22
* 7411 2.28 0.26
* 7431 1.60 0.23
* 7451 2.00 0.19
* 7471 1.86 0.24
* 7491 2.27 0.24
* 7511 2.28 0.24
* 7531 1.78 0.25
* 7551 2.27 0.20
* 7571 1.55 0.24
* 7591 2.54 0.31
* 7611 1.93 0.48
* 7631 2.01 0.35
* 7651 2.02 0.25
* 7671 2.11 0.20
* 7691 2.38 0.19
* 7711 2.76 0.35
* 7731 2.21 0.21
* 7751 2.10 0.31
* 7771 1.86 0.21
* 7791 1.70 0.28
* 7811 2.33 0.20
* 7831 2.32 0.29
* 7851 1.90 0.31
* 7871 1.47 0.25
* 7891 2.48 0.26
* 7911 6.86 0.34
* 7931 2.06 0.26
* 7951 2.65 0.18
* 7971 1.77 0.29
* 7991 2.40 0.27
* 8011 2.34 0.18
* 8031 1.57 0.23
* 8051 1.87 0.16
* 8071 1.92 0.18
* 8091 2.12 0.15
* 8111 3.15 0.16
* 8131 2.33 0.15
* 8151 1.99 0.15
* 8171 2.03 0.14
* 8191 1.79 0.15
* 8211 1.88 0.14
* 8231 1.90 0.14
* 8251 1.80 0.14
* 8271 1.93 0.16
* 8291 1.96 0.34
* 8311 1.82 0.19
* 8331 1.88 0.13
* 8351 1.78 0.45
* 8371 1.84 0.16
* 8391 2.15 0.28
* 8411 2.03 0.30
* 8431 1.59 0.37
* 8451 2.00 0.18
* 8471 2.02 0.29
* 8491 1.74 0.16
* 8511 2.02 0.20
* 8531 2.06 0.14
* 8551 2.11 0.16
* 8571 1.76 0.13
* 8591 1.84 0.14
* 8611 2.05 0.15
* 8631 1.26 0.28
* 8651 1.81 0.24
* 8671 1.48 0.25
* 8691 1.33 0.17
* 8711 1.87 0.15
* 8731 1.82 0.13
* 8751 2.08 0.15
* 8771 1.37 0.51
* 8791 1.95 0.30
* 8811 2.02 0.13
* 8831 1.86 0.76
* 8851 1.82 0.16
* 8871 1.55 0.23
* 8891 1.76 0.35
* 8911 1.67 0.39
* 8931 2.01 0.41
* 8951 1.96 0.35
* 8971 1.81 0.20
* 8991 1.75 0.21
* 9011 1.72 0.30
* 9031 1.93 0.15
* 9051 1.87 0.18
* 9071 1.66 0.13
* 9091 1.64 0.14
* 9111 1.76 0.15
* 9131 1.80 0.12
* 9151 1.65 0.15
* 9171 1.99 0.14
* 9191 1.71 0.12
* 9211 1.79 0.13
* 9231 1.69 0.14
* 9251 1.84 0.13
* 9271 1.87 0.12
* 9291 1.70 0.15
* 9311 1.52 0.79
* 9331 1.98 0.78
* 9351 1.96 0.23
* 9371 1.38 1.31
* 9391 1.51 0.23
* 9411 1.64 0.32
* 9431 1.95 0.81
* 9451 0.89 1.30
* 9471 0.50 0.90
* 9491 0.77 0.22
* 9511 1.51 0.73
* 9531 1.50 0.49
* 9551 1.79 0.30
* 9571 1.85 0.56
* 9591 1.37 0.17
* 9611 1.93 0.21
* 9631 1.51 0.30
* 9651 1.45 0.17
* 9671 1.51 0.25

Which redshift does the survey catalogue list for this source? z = 0.206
